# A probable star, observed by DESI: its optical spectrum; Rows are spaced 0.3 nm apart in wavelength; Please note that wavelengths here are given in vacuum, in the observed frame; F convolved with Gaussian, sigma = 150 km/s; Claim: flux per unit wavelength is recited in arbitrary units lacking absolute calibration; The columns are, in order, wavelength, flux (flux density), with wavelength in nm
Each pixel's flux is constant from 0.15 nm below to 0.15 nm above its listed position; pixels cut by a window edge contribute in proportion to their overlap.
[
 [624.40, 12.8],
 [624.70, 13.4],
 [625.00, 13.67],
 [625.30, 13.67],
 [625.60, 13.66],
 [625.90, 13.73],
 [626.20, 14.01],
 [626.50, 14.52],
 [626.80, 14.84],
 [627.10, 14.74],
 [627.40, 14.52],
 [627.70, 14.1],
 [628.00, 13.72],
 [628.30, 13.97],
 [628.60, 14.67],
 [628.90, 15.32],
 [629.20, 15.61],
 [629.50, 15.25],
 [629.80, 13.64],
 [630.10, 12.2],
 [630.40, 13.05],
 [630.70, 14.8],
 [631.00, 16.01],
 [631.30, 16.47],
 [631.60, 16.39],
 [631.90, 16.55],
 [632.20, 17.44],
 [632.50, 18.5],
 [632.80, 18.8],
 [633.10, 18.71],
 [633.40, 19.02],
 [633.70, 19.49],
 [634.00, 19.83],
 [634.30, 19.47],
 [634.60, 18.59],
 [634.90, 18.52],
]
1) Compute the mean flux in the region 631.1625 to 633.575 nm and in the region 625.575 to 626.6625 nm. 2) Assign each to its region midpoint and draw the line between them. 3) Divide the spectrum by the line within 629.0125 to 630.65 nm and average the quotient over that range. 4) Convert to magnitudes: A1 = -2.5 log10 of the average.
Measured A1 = 0.16 mag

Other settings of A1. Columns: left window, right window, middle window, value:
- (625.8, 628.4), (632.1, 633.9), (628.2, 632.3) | 0.11 mag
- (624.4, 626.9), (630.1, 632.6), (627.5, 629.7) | 0.02 mag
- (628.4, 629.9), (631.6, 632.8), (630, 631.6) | 0.11 mag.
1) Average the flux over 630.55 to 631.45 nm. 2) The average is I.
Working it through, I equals 15.8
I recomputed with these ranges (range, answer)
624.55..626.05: 13.6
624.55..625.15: 13.5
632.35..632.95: 18.7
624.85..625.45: 13.7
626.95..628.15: 14.3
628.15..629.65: 15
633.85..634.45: 19.6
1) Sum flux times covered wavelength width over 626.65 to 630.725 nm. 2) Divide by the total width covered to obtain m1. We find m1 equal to 14.3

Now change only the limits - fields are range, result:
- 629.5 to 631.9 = 14.8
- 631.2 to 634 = 18.1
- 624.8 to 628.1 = 14.1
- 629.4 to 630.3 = 13.6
